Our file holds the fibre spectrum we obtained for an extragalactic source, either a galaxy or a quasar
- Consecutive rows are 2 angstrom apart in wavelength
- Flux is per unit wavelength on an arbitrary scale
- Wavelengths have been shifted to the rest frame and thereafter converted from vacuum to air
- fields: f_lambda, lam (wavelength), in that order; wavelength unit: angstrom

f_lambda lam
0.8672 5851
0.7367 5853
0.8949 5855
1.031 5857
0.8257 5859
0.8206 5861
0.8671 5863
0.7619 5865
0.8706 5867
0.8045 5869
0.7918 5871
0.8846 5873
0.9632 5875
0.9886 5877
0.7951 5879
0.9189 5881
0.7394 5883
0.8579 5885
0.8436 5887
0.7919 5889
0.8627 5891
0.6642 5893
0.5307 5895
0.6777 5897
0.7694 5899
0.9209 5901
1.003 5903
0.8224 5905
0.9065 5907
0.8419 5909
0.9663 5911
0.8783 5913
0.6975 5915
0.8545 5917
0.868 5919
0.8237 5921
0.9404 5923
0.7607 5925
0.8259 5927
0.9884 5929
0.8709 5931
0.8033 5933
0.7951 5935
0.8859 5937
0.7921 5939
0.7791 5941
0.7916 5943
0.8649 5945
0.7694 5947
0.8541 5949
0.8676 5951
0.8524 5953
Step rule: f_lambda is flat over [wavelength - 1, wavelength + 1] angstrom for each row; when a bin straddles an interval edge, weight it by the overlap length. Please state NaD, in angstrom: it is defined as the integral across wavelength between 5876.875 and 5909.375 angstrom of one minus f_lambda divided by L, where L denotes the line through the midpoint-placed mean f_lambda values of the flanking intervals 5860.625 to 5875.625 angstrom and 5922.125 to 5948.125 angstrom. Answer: 1.0 angstrom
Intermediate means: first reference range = 0.844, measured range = 0.815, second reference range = 0.836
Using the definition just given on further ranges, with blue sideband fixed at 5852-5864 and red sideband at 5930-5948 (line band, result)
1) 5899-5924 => -1.2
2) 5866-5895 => 0.7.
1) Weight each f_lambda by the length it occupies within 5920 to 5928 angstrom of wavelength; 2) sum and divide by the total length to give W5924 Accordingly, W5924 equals 0.838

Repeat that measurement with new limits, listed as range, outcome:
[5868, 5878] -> 0.887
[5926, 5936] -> 0.857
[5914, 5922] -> 0.811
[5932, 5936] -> 0.799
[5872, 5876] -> 0.924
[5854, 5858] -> 0.963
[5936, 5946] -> 0.823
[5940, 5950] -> 0.812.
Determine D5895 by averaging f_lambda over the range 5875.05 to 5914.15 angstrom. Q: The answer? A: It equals 0.833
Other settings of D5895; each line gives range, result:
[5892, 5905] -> 0.766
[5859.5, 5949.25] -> 0.833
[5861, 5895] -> 0.828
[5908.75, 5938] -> 0.854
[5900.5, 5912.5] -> 0.908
